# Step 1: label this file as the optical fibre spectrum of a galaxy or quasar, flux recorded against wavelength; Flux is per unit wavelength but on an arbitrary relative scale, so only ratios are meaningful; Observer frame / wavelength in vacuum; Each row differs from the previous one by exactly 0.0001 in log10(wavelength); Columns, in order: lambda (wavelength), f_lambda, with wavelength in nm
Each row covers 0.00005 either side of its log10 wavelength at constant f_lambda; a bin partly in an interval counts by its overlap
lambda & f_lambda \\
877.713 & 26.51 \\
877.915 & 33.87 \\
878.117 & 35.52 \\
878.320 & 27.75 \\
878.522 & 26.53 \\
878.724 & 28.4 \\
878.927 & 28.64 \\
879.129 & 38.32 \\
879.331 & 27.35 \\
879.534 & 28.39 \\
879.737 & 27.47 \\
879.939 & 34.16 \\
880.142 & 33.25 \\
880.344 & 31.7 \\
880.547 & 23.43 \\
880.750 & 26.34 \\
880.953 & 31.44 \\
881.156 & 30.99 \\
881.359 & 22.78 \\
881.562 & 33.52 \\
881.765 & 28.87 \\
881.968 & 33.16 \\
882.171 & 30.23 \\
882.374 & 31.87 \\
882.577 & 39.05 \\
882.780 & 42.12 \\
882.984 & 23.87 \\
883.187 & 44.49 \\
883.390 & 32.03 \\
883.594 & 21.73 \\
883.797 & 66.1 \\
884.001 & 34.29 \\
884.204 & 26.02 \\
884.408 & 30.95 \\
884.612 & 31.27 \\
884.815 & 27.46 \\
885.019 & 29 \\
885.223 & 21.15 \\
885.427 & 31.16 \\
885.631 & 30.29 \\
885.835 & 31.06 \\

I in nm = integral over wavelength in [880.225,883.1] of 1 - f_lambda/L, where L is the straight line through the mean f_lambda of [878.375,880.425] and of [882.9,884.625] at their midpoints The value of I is 0.171 nm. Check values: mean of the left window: 30.4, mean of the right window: 34.8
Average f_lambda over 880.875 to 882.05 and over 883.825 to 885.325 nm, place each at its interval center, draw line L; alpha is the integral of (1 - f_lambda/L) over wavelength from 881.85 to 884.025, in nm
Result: -0.44 nm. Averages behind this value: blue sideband 30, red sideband 30.4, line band 36.3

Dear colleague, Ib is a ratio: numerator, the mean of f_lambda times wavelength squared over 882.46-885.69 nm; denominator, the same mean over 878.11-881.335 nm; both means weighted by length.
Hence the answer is 1.13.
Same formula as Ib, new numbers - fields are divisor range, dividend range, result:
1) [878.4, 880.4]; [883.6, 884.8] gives 1.19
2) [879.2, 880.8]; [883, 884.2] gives 1.29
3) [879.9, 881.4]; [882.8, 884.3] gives 1.23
